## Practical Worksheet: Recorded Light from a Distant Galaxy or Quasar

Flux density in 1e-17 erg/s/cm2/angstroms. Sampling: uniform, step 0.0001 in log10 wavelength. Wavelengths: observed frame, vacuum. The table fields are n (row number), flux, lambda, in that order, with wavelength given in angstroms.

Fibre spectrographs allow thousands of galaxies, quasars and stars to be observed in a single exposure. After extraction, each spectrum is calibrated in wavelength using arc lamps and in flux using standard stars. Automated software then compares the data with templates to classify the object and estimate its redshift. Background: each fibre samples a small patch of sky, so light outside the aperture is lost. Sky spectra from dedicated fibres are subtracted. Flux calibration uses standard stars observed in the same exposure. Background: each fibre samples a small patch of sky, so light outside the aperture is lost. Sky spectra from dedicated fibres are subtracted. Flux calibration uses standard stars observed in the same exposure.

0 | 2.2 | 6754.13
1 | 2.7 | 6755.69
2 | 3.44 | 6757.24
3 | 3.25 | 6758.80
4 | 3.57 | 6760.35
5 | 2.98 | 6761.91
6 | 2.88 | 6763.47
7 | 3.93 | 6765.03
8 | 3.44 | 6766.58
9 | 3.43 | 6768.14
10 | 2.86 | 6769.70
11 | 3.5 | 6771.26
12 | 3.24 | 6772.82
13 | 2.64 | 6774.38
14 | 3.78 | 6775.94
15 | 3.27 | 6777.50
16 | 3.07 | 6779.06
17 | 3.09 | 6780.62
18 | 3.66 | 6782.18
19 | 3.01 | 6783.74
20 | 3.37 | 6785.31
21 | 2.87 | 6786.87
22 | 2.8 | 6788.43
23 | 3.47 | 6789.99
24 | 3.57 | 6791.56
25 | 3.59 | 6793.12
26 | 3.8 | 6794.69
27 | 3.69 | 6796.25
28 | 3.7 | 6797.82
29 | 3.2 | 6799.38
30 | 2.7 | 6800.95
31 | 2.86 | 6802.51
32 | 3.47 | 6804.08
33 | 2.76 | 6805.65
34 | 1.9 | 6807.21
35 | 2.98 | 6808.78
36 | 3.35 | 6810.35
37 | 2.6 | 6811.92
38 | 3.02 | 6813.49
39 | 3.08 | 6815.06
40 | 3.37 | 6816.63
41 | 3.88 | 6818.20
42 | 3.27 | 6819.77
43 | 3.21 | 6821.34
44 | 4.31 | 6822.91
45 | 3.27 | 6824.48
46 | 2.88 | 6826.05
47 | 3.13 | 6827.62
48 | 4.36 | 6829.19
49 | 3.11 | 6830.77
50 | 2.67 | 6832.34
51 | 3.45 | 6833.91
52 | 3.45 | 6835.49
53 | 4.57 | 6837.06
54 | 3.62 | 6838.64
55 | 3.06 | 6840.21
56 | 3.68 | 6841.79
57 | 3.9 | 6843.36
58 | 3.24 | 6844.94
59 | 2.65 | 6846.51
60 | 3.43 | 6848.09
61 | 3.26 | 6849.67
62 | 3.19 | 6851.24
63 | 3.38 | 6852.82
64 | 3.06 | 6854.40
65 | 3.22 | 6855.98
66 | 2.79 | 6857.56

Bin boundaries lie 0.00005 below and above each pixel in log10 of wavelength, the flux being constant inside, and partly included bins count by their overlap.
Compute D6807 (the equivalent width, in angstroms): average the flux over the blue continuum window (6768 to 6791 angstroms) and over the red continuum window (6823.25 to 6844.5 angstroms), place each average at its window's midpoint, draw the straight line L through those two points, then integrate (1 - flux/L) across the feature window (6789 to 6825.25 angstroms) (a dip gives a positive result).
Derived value 0.9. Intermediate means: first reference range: 3.2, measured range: 3.26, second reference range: 3.49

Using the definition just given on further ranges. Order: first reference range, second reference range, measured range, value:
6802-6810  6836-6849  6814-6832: -1.6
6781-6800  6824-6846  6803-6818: 1.9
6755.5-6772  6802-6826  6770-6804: -0.6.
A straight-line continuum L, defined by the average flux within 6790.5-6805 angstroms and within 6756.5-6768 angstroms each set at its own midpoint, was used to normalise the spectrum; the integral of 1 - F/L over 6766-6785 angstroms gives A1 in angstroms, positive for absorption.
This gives 0.68 angstroms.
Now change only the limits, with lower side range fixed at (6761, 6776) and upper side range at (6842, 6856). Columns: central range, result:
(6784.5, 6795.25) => -0.3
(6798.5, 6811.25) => 1.4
